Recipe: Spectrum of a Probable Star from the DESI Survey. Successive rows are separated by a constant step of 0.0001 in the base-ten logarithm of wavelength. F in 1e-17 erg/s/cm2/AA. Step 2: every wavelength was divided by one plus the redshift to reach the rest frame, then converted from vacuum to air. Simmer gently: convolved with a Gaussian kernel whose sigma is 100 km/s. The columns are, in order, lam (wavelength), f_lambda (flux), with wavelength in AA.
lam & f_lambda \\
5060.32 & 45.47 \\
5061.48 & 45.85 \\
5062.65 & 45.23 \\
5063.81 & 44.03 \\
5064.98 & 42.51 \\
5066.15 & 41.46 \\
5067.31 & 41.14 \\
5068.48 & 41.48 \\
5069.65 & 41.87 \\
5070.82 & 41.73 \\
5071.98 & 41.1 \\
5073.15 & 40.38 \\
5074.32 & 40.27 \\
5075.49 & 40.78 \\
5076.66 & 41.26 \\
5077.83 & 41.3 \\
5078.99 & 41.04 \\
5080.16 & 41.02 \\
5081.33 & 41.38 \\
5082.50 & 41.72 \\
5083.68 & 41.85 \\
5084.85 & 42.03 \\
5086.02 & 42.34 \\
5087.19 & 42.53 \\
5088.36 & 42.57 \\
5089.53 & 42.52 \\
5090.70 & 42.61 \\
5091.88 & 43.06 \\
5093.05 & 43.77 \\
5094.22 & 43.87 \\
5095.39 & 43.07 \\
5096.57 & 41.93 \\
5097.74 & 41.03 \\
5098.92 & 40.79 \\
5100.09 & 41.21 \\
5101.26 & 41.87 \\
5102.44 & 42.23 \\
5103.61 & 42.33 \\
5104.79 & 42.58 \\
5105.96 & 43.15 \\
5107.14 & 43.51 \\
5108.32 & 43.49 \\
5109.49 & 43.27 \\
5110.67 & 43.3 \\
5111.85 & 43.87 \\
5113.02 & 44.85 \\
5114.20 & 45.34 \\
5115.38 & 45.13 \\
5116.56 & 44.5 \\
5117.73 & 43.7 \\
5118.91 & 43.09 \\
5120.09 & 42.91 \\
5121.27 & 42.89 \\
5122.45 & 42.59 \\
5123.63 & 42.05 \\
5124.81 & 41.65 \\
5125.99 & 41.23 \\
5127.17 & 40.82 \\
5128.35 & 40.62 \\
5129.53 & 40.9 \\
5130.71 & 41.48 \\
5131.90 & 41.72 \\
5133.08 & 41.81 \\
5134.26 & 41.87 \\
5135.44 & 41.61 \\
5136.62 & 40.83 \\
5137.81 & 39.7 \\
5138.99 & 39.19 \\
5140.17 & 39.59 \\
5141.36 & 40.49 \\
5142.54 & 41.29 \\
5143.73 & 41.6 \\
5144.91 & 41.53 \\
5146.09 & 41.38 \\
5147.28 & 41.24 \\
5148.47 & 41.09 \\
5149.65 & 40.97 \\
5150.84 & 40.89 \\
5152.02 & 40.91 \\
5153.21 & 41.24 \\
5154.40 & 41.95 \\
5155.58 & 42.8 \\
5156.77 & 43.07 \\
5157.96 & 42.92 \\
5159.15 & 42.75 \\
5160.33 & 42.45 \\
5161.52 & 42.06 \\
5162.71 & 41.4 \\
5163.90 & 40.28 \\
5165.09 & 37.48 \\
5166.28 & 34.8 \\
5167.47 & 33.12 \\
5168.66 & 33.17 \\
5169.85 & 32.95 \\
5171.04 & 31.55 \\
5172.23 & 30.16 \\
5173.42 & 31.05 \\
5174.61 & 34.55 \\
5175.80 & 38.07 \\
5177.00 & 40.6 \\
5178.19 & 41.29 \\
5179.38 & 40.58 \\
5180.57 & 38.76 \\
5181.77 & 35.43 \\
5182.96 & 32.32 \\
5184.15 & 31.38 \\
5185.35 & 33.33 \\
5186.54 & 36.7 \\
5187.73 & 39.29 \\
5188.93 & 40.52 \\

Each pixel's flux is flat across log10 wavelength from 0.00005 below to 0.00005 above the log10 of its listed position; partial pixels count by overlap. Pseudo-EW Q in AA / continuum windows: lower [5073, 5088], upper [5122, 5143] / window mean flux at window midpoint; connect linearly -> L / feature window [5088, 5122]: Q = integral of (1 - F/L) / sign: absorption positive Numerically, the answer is -1.5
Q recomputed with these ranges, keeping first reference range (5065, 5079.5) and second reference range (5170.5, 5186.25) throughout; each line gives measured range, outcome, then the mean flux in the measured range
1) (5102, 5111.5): -0.90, 43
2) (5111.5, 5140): -2.93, 42.2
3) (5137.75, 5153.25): -1.52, 40.8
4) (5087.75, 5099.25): -0.72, 42.5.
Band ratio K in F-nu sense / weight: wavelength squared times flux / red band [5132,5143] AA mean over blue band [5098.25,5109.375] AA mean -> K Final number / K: 0.97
